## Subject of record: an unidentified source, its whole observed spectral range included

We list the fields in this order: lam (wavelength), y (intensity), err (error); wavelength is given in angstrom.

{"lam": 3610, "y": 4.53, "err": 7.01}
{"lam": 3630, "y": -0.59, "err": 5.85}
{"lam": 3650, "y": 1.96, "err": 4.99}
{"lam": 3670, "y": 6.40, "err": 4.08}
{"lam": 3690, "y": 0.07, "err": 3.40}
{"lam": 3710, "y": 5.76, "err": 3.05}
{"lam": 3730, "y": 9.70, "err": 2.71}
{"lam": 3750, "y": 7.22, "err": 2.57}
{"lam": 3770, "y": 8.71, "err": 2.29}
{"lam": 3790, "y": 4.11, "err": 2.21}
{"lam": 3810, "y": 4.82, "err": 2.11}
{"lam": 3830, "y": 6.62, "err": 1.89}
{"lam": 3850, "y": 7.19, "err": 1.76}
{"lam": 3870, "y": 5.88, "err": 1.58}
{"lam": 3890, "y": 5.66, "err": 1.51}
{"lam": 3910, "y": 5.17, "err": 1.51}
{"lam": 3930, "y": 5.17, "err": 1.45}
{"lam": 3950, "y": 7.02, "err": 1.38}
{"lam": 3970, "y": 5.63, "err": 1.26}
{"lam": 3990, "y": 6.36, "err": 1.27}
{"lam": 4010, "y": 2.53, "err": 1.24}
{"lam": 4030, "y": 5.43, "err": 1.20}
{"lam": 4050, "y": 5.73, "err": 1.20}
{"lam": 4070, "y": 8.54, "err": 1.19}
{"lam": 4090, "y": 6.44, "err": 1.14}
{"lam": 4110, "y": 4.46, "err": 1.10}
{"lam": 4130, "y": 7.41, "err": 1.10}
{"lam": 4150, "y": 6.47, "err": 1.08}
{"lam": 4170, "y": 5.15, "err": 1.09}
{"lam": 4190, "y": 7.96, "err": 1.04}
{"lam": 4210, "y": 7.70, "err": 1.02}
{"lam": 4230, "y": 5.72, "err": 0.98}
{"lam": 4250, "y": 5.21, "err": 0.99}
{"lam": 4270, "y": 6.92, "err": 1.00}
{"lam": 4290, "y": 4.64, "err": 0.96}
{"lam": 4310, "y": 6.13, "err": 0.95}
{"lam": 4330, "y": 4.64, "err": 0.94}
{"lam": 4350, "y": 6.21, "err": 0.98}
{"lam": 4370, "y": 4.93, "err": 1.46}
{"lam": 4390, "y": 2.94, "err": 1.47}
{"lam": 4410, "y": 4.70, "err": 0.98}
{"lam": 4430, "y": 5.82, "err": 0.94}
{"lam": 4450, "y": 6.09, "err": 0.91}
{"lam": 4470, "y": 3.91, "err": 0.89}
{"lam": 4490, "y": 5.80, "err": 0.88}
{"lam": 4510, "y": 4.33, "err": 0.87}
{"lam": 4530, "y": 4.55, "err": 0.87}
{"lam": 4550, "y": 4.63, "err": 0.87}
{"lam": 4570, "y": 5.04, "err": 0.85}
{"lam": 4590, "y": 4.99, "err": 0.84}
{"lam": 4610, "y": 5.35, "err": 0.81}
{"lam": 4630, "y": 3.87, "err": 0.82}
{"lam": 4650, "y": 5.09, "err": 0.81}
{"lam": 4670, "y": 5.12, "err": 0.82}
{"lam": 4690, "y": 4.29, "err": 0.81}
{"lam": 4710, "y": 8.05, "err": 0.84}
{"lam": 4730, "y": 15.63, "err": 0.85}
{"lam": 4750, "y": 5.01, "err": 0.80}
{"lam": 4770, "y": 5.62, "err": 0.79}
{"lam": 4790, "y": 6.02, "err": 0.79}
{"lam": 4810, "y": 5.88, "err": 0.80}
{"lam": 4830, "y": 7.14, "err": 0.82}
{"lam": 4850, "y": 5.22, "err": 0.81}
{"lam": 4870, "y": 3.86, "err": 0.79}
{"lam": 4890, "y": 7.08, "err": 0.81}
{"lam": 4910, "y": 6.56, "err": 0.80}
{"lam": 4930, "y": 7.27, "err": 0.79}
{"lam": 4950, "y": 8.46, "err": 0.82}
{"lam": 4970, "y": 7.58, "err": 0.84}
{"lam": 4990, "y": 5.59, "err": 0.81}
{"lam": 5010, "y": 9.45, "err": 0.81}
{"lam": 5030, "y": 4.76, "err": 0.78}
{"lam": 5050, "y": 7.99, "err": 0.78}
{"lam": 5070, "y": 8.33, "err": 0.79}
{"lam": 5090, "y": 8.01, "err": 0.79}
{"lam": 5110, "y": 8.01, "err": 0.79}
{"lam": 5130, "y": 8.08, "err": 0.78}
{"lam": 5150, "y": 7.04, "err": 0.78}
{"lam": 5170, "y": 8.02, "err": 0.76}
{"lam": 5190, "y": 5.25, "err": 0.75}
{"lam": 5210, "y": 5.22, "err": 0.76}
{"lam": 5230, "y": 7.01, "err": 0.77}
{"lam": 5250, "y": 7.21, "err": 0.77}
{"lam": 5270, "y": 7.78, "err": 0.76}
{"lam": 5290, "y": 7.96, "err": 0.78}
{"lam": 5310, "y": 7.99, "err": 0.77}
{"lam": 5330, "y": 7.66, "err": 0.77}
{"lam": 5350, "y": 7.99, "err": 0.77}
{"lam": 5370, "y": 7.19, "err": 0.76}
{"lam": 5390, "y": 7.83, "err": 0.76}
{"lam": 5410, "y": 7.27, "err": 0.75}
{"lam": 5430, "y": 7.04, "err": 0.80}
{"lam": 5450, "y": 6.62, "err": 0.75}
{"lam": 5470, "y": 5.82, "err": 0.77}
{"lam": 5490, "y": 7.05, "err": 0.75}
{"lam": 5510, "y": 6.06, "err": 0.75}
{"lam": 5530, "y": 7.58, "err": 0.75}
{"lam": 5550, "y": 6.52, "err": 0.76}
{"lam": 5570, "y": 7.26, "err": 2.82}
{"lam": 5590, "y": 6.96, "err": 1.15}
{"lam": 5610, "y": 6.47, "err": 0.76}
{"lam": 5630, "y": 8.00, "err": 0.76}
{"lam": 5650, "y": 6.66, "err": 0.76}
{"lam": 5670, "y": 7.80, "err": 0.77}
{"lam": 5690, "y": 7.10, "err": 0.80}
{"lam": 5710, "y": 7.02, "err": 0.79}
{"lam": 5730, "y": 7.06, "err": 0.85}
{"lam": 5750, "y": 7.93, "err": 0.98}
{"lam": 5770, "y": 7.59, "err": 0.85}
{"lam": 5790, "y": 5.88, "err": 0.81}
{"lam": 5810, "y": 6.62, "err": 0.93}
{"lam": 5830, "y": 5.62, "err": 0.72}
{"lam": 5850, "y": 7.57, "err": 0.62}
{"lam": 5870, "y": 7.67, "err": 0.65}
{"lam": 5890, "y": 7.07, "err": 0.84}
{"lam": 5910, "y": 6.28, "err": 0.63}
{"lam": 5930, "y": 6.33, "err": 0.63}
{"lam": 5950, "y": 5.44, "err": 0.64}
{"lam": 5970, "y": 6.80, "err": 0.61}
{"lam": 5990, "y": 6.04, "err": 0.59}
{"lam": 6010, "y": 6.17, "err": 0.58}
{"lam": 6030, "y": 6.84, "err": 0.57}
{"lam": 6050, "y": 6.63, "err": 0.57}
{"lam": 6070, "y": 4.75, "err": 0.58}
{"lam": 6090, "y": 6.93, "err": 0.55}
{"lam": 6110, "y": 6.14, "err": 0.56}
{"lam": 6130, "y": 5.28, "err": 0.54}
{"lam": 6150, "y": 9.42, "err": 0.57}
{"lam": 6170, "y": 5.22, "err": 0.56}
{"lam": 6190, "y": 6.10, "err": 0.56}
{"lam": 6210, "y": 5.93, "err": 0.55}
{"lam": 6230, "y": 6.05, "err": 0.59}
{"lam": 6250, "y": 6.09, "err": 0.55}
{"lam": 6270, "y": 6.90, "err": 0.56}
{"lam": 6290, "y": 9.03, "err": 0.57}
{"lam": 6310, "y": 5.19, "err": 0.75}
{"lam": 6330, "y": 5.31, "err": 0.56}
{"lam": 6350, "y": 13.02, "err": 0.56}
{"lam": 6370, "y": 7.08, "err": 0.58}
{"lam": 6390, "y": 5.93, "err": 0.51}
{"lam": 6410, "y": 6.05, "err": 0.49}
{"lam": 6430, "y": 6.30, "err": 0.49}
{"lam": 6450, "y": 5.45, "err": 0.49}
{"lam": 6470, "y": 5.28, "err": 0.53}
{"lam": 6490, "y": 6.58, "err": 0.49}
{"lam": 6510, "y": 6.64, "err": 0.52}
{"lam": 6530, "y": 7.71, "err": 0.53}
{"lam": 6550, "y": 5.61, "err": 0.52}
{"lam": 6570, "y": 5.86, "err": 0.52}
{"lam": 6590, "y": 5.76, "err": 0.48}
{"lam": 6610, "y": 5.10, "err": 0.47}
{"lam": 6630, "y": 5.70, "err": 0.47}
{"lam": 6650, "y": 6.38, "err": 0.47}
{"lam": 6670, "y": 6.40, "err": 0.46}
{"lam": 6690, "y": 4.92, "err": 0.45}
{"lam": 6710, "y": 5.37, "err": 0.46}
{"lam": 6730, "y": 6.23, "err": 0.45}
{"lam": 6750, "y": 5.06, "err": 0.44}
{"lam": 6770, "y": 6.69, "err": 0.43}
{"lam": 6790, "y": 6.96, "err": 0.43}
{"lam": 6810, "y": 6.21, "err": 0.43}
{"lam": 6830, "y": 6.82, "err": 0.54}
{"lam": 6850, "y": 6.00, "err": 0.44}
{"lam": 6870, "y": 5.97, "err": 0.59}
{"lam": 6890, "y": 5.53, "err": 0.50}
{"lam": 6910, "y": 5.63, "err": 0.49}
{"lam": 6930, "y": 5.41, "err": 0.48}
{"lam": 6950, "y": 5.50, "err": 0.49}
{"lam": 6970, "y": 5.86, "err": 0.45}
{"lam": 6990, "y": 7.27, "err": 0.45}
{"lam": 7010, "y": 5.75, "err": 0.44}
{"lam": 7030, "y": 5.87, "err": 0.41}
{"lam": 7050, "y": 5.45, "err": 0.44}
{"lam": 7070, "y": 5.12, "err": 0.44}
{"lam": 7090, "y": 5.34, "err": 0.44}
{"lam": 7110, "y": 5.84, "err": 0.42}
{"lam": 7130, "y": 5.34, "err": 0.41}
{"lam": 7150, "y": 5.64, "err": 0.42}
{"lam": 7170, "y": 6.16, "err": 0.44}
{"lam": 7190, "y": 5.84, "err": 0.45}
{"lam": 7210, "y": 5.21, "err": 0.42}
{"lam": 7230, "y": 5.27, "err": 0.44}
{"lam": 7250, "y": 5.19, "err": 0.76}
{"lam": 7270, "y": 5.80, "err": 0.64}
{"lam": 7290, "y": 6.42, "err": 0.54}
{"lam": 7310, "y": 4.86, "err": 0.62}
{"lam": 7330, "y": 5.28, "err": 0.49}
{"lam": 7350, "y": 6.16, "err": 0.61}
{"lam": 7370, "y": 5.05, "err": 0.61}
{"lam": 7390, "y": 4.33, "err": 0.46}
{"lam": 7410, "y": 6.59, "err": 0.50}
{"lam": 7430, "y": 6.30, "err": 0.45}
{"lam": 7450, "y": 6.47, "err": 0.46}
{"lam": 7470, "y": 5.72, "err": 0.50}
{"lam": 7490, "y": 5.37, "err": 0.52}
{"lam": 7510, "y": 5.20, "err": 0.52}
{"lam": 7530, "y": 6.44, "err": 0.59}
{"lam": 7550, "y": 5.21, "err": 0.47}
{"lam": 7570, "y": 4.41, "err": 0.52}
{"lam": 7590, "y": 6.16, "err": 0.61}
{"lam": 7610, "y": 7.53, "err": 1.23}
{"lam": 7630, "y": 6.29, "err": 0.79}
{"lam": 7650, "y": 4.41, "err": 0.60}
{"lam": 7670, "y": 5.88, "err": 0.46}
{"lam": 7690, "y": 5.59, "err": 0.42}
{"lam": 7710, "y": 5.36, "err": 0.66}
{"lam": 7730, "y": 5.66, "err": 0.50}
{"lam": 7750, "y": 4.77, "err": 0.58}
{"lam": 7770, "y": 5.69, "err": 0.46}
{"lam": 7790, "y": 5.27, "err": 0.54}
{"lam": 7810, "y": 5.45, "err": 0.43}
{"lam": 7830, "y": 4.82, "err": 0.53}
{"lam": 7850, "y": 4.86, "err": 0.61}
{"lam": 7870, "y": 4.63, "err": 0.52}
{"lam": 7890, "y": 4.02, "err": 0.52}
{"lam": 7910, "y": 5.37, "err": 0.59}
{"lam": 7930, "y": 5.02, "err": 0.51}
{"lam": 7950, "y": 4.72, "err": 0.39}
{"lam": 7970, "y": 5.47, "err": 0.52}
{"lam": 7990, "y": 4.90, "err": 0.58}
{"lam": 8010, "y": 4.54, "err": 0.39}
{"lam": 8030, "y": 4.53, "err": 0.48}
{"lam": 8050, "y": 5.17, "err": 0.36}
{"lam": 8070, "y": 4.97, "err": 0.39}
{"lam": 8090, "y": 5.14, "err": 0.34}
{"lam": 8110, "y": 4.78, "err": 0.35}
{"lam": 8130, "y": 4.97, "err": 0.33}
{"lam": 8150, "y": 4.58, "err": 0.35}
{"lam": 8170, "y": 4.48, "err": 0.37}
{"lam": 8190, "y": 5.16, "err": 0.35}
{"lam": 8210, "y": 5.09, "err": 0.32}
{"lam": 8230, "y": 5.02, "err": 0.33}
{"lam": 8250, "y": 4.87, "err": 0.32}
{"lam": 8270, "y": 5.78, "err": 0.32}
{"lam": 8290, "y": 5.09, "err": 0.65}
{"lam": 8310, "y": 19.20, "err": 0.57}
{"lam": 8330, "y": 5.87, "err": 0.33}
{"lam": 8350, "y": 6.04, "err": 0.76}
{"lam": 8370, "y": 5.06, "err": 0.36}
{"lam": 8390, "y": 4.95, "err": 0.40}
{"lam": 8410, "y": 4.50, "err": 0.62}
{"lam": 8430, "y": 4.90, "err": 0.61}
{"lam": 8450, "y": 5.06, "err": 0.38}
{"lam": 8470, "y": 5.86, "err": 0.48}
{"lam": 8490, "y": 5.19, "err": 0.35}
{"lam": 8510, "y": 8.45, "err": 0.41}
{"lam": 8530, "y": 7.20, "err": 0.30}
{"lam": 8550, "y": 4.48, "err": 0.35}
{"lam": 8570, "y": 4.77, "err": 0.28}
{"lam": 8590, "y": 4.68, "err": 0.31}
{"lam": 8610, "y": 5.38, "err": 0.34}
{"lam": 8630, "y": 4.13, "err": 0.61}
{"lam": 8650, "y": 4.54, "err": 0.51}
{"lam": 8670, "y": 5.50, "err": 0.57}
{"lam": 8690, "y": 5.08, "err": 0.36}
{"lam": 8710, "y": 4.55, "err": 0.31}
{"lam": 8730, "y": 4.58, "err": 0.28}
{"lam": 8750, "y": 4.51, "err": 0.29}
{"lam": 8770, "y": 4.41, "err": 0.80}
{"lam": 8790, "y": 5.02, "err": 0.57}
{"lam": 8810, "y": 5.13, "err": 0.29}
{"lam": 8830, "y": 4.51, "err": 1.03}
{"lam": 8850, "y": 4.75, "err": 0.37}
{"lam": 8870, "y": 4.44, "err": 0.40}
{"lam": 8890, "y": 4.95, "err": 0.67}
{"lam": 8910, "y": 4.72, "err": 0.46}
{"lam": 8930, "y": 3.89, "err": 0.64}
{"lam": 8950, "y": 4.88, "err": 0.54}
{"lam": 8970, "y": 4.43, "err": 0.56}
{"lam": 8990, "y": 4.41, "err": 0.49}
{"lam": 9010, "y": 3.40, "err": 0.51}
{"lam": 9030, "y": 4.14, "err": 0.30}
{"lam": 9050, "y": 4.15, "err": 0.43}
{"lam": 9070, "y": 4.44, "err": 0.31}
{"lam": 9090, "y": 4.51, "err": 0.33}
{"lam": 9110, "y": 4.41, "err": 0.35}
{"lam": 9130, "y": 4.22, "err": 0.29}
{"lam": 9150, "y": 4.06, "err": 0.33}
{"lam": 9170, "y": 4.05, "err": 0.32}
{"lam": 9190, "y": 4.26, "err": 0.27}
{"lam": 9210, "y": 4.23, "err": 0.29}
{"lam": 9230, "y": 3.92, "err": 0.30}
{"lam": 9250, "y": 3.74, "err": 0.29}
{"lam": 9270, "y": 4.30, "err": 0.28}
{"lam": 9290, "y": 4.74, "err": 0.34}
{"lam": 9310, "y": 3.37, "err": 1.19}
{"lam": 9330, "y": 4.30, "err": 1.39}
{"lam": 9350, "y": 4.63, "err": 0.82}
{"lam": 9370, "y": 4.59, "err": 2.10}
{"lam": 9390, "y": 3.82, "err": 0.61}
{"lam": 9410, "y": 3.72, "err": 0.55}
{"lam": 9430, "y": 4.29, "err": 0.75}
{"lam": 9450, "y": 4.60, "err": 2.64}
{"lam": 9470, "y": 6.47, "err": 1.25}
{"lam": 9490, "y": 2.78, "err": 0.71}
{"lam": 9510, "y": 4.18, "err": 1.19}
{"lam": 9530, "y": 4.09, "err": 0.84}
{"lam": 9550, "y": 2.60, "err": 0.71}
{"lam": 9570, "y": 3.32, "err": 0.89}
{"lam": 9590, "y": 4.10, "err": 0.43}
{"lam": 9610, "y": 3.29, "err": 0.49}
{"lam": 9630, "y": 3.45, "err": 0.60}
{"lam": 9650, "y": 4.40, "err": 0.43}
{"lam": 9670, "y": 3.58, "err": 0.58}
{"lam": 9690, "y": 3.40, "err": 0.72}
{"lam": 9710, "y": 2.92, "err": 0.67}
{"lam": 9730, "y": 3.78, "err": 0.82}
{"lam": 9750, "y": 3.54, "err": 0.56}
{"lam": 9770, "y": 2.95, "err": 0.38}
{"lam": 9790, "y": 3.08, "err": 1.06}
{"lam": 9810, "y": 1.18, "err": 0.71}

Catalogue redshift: 0.266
